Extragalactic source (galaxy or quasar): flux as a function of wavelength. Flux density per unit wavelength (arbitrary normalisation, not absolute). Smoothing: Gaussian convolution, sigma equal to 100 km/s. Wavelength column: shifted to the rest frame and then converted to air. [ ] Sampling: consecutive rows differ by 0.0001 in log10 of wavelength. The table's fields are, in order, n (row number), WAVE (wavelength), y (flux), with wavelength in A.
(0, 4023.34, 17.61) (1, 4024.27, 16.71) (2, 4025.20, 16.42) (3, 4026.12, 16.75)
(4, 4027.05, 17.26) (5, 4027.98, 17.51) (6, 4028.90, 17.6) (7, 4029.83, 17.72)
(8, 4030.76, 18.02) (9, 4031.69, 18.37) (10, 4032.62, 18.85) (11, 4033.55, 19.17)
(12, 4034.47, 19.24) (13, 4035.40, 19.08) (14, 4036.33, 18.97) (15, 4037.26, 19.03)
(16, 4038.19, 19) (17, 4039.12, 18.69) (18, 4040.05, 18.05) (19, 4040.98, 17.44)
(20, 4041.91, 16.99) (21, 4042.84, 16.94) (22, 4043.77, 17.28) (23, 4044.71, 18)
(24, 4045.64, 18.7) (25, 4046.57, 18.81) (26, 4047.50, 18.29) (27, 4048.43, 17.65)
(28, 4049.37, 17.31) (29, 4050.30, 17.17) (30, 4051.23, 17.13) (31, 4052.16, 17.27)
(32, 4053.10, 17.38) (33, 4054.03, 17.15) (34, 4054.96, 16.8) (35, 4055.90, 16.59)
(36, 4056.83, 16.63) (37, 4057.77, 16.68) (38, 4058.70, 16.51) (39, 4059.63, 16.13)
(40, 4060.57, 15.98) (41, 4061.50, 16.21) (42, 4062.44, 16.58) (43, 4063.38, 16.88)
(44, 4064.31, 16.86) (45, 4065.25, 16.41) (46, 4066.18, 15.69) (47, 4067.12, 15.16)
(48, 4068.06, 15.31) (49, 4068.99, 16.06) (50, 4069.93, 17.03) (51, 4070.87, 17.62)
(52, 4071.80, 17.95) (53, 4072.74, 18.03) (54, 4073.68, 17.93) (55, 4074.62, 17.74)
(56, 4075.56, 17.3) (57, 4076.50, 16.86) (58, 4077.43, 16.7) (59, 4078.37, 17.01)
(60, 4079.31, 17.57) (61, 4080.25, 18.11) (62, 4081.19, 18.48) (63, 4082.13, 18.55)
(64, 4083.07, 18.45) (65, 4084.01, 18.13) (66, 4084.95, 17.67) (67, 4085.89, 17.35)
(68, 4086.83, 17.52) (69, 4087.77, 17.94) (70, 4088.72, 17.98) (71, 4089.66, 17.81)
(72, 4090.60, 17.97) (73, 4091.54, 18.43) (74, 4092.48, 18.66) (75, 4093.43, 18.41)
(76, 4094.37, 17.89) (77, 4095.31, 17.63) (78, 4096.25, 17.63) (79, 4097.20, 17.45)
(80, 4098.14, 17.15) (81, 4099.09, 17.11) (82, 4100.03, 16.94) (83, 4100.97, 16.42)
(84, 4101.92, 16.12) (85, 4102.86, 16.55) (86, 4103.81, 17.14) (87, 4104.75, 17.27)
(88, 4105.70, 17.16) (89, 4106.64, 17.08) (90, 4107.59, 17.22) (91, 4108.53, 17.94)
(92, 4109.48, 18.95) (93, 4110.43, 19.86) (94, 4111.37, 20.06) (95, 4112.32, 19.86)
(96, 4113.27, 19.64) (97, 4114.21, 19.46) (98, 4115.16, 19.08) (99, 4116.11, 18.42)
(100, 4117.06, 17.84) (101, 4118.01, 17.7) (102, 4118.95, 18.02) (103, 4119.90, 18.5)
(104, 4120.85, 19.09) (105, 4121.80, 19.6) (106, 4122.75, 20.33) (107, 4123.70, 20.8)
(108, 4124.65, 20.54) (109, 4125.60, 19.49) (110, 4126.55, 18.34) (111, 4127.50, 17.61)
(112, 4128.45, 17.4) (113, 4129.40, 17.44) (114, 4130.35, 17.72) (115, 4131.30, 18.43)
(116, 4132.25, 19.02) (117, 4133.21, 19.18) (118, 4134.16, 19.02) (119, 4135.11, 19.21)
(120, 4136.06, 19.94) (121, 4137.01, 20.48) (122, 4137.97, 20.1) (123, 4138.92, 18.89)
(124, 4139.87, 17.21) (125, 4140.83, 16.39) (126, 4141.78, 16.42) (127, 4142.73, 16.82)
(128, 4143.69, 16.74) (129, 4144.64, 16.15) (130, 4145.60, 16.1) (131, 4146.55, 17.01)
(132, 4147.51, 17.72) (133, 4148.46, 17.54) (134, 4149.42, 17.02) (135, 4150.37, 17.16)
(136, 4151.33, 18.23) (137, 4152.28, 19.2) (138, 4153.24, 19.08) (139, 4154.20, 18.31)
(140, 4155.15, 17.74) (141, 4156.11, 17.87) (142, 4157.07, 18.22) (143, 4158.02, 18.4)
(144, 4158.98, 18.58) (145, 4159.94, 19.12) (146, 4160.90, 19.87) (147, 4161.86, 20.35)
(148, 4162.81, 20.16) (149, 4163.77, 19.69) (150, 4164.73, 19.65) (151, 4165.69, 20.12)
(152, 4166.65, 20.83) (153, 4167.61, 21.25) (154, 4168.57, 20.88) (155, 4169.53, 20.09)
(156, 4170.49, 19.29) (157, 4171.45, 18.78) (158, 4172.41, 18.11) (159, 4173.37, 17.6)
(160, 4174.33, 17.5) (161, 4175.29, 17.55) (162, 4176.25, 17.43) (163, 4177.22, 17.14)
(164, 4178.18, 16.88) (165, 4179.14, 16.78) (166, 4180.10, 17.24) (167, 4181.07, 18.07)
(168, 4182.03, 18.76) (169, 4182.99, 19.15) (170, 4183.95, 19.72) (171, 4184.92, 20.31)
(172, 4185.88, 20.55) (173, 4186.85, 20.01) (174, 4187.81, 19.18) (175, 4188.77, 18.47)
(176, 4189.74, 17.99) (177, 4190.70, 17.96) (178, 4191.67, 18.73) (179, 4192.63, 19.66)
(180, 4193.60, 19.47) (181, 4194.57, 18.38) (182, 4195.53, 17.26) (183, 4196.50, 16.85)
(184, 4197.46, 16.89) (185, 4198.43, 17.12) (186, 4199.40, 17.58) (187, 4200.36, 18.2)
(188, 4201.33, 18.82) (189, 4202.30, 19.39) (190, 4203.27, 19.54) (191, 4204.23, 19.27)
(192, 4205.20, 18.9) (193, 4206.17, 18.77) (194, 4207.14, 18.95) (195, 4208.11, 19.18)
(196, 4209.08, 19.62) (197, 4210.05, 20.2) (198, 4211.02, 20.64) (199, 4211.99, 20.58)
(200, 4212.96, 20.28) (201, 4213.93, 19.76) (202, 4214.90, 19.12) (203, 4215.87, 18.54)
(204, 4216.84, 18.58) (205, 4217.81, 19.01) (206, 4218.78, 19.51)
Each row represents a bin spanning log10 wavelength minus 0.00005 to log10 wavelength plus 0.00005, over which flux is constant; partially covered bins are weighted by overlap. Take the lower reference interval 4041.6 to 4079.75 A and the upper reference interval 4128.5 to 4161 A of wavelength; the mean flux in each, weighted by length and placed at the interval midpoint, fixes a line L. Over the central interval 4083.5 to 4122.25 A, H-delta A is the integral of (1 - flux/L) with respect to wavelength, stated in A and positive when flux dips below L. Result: -0.99 A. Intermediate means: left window 17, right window 18.1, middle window 18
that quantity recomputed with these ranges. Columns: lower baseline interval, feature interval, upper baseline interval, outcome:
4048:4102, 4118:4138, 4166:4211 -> -1.2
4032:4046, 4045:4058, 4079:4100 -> 0.6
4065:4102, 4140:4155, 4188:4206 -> 0.5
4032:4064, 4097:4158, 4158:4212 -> 0.6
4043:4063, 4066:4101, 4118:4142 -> 0.6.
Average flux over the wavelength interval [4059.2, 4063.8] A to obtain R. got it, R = 16.3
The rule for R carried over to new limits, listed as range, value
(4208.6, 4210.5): 19.9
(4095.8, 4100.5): 17.2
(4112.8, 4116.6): 19.1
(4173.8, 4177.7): 17.4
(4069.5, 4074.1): 17.7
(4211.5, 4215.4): 19.9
